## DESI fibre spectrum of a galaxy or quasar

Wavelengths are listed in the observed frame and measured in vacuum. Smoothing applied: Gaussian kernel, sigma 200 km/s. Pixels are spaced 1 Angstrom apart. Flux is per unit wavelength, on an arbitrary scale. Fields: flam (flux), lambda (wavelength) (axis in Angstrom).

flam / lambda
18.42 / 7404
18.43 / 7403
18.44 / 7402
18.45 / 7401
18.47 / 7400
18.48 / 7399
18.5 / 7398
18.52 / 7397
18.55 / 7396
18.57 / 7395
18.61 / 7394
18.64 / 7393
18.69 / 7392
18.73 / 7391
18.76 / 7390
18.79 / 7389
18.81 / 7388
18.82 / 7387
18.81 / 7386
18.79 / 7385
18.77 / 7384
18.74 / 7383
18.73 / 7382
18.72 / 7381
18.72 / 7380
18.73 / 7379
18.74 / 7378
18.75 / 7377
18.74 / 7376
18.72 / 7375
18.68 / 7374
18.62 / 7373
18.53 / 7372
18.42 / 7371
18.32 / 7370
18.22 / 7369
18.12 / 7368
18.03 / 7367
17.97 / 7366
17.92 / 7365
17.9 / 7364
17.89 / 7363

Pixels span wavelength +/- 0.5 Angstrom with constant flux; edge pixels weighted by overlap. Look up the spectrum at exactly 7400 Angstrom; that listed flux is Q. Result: 18.47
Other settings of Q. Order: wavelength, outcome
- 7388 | 18.81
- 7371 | 18.42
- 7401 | 18.45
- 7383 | 18.74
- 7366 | 17.97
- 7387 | 18.82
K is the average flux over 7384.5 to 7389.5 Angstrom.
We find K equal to 18.8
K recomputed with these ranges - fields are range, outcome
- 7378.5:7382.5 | 18.7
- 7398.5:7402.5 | 18.5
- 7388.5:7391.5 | 18.8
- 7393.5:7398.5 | 18.6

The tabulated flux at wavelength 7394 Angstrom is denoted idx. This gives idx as 18.61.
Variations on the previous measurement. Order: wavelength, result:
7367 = 18.03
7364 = 17.9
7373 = 18.62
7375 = 18.72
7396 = 18.55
